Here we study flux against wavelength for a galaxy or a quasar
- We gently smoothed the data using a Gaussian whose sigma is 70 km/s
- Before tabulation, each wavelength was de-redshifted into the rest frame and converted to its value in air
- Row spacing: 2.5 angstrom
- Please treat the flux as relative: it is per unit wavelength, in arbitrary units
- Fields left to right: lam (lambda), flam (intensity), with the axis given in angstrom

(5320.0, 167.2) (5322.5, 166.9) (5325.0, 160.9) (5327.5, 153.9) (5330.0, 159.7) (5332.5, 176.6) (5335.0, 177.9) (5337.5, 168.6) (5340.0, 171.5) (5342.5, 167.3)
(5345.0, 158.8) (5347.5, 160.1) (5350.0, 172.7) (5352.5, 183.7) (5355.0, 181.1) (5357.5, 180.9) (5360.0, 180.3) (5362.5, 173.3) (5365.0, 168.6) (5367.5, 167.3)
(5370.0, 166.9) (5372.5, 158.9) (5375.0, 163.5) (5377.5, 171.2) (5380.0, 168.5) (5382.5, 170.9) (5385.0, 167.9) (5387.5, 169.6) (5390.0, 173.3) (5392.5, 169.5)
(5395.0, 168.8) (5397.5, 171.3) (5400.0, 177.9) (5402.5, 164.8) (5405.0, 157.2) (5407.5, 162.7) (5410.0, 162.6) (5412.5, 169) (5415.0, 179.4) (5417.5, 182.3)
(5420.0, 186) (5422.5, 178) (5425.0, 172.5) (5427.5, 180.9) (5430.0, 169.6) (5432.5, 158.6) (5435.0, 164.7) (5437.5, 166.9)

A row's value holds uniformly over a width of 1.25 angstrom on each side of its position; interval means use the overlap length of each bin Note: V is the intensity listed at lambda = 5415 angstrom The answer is 179.4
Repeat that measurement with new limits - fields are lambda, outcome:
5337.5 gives 168.6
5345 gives 158.8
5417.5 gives 182.3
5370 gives 166.9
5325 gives 160.9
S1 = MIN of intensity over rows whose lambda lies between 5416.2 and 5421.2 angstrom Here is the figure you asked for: 182.3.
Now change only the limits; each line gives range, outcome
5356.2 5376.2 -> 158.9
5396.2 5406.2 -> 157.2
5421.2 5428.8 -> 172.5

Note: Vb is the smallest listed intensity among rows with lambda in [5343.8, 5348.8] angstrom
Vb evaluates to 158.8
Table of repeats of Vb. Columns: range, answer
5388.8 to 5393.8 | 169.5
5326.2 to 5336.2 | 153.9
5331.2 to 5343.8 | 167.3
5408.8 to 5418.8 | 162.6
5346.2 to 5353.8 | 160.1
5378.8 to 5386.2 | 167.9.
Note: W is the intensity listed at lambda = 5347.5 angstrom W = 160.1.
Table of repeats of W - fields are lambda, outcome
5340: 171.5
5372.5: 158.9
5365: 168.6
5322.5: 166.9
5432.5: 158.6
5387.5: 169.6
